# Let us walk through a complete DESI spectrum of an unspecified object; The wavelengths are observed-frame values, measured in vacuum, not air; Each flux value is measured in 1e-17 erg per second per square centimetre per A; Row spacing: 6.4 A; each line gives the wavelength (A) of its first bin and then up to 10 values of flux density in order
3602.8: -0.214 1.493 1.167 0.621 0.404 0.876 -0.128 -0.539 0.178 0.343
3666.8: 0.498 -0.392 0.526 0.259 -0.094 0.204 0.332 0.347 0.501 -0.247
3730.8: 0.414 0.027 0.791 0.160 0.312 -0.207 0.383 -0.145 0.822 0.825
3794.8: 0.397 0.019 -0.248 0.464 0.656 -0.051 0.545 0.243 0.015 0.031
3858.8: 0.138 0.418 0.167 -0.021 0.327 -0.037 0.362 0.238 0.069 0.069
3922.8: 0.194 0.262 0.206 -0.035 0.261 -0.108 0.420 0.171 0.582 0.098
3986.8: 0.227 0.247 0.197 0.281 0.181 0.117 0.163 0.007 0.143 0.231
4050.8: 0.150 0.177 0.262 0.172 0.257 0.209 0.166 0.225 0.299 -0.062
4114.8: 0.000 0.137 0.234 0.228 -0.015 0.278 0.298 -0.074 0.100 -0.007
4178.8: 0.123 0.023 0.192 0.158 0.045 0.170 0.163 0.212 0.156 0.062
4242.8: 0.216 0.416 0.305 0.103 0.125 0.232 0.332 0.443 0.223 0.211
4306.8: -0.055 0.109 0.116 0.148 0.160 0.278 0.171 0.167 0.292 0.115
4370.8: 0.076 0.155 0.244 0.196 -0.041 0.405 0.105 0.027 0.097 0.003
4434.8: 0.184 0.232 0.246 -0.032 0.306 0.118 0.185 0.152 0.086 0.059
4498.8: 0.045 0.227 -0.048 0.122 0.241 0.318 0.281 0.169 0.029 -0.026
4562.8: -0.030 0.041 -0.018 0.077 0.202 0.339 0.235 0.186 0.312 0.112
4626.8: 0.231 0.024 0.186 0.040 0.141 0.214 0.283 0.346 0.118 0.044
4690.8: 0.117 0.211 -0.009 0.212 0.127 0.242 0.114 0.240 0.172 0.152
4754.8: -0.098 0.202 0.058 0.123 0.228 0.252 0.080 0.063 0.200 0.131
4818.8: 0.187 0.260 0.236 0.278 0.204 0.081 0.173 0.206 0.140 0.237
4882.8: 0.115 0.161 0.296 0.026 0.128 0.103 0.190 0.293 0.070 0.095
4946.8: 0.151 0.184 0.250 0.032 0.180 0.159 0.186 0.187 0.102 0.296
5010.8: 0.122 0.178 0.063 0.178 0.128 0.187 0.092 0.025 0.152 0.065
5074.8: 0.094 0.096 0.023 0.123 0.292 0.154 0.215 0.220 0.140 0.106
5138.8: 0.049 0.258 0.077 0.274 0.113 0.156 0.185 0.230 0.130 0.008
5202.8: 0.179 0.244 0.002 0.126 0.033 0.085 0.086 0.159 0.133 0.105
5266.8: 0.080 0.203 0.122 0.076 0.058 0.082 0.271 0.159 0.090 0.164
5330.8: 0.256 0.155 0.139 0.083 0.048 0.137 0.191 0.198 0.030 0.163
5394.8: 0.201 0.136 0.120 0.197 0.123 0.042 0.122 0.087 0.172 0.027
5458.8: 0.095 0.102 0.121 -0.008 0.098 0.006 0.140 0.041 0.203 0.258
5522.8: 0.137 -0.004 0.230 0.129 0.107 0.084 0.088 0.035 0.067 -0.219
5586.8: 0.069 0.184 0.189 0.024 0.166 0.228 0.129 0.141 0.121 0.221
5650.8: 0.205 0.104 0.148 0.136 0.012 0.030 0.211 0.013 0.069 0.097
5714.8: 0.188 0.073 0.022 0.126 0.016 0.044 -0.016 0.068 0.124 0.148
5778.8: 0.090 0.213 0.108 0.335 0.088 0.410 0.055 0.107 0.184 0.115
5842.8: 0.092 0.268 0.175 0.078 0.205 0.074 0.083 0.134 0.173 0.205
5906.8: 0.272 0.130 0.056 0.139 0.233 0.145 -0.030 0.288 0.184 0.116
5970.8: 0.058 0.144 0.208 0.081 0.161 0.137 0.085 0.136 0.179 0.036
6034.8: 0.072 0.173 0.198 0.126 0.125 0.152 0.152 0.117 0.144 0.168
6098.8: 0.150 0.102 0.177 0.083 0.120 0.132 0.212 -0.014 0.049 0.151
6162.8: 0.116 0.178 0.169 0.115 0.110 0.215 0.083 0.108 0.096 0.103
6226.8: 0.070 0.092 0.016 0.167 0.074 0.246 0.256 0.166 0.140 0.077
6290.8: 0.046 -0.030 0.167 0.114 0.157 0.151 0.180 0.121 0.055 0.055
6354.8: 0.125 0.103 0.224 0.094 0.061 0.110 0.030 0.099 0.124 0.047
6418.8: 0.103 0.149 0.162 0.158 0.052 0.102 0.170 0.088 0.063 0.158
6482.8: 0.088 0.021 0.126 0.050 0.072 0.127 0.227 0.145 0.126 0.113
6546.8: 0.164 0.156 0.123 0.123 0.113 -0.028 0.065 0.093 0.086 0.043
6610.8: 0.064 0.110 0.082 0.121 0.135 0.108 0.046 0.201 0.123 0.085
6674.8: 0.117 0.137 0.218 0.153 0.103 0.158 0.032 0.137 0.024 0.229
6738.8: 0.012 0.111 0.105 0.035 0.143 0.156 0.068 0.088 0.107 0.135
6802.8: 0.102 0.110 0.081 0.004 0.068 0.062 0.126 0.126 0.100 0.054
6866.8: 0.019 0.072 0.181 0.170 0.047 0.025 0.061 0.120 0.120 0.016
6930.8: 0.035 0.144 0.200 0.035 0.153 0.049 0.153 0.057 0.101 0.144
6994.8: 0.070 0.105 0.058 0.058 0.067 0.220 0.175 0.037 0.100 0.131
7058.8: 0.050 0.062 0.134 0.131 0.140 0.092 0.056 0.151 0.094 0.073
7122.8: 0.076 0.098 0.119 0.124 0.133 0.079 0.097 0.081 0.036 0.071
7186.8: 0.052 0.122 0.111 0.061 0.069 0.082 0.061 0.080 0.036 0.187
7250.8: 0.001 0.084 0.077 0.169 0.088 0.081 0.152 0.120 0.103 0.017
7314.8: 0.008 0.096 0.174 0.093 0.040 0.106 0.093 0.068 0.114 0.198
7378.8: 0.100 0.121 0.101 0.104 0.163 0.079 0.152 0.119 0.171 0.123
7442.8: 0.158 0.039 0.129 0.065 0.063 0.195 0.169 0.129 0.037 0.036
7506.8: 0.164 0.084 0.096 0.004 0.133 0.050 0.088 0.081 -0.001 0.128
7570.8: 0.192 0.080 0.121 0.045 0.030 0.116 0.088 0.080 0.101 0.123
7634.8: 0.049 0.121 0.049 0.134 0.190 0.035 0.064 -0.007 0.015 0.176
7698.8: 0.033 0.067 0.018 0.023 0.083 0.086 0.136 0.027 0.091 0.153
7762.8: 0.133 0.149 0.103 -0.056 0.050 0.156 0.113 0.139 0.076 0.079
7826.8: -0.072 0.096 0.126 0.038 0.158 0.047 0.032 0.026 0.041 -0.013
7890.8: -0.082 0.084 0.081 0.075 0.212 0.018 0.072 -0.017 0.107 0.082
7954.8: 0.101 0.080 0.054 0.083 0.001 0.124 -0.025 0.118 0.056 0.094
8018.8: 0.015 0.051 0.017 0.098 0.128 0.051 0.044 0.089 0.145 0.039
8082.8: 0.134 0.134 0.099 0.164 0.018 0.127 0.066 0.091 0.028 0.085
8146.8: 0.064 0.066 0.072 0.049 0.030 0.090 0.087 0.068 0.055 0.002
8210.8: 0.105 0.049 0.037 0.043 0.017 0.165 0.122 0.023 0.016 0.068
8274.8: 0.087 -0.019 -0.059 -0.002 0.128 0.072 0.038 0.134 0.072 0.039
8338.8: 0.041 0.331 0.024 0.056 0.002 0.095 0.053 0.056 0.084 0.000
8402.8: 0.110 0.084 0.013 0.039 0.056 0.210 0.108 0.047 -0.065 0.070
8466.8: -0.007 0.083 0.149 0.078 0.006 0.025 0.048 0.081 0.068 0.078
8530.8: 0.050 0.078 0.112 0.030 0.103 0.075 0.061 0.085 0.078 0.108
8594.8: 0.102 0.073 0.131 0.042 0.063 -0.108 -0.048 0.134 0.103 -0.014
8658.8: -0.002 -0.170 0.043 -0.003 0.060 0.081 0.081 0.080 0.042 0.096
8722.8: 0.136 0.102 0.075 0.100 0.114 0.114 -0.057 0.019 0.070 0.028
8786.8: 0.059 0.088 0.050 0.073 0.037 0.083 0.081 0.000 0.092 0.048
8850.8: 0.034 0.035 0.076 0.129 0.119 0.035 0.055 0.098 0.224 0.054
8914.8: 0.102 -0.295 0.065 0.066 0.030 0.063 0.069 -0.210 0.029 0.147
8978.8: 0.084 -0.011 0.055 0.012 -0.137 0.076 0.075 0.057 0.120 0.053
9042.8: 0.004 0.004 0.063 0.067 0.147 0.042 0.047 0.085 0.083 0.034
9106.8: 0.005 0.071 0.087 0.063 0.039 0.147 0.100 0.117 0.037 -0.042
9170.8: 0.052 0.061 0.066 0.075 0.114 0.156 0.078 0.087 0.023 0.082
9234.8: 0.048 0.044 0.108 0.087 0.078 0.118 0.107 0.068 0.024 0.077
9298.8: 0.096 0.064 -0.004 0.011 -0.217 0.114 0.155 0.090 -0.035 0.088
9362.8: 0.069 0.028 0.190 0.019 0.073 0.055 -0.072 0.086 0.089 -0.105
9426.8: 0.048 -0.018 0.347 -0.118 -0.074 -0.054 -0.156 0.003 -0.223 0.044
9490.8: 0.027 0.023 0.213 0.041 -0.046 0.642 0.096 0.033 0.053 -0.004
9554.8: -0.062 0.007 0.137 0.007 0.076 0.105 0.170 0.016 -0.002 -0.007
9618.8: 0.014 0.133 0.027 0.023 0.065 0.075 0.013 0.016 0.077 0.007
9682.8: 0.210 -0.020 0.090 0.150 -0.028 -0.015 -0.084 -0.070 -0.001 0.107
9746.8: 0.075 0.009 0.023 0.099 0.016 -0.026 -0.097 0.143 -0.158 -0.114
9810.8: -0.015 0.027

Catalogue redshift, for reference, 1.455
